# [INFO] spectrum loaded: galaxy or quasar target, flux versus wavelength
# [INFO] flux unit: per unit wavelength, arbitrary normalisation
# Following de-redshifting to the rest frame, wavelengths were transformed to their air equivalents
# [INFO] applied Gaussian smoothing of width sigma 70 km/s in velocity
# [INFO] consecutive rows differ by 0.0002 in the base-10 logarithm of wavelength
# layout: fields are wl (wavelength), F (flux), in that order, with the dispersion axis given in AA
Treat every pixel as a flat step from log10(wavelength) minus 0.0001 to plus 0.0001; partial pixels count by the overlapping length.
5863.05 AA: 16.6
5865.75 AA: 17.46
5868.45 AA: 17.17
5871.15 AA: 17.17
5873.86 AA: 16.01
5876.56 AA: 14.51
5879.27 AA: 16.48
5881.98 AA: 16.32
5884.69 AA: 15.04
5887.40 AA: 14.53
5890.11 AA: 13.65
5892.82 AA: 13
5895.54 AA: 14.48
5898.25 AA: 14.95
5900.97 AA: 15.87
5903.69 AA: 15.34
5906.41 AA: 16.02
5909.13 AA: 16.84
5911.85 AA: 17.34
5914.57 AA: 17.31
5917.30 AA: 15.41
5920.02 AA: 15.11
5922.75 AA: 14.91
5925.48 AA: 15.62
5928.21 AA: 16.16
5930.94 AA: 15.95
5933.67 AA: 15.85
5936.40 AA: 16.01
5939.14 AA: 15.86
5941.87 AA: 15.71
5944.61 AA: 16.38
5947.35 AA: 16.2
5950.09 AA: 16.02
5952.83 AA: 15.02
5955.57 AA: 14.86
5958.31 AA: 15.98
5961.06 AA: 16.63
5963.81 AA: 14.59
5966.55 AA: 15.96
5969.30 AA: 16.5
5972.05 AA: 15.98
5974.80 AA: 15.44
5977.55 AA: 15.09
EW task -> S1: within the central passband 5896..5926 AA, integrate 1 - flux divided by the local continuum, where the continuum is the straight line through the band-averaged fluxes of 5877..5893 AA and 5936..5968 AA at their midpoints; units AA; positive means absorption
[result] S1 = -1.1 AA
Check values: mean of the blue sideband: 15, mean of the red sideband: 15.8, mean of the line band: 15.8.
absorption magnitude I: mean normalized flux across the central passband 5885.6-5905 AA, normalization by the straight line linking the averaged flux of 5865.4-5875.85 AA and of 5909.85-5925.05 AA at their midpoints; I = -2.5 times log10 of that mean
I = 0.13 mag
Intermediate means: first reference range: 16.8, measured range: 14.6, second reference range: 16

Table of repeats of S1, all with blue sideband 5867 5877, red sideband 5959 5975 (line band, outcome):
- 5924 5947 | 0.15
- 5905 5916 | -0.46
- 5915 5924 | 0.43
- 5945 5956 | 0.22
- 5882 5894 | 1.46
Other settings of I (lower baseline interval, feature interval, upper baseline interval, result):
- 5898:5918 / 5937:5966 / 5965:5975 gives 0.023 mag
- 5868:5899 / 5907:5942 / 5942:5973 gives -0.032 mag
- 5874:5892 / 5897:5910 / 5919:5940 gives -0.029 mag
